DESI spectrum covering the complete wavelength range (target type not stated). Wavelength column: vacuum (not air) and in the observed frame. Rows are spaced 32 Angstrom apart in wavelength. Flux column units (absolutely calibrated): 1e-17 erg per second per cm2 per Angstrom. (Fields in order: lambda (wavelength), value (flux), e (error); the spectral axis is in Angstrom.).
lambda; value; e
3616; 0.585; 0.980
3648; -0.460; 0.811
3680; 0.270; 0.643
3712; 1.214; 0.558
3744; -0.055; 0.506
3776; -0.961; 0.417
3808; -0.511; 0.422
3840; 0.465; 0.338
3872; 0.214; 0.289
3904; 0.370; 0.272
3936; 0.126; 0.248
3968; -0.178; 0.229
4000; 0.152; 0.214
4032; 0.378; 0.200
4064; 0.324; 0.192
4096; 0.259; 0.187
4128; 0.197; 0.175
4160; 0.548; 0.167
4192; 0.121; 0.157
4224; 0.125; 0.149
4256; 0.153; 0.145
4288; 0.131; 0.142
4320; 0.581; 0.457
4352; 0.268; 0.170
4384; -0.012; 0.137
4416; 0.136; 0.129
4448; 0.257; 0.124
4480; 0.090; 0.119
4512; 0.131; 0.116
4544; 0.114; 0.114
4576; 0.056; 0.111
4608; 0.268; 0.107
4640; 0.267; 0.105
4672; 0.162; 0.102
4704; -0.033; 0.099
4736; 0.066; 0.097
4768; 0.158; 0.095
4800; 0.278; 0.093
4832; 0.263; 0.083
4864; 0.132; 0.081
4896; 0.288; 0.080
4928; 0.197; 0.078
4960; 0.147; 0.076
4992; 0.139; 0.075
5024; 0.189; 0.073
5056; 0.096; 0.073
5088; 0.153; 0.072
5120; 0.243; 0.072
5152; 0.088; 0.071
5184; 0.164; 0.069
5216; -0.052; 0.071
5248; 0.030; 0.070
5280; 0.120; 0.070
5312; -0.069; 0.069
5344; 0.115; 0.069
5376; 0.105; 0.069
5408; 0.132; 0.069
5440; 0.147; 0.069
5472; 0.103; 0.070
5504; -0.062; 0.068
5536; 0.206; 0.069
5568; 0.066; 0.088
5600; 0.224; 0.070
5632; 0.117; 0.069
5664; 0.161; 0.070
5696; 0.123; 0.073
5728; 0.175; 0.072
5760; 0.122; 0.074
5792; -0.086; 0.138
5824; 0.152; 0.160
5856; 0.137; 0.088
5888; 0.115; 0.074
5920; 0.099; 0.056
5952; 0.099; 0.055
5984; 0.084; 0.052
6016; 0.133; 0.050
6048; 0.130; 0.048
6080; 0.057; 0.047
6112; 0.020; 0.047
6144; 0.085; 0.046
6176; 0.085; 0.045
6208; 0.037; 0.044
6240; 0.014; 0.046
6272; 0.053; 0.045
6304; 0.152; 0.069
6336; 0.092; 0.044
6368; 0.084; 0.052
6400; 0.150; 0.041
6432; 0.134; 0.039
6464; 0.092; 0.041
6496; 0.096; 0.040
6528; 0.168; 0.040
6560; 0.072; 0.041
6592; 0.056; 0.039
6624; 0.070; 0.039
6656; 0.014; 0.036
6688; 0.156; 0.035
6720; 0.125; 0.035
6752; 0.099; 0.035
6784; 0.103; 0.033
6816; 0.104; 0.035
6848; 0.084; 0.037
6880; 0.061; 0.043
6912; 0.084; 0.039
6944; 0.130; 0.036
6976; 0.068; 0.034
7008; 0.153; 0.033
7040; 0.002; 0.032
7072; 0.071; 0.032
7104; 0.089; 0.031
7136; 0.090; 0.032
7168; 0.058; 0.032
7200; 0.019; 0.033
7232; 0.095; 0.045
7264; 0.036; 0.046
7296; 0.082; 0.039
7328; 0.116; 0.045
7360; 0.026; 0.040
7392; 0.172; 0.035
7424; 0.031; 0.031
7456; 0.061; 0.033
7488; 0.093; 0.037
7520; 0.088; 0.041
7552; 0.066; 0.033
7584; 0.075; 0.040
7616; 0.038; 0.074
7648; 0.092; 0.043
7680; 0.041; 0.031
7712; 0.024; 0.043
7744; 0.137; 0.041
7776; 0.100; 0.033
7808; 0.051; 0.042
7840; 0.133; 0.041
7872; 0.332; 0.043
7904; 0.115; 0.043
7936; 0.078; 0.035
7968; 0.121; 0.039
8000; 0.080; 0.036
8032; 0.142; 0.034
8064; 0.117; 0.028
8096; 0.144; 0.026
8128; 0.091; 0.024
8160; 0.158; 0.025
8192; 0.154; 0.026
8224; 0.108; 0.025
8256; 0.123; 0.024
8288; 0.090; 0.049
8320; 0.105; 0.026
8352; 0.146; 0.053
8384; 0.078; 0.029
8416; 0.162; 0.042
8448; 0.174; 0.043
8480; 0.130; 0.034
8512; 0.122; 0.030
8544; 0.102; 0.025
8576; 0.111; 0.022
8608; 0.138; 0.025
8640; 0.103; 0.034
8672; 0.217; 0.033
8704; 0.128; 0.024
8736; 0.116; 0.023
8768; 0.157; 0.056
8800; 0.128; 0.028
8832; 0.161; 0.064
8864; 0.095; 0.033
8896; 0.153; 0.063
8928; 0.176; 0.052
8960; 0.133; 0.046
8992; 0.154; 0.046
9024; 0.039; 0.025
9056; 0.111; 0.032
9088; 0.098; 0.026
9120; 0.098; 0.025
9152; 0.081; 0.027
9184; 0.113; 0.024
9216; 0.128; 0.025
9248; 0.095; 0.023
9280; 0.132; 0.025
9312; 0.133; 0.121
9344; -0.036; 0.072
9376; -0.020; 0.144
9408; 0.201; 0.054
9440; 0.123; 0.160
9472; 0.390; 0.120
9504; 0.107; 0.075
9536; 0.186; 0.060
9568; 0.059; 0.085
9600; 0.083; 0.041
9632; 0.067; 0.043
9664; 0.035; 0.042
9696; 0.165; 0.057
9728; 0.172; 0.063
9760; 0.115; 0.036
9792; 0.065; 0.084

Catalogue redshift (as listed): 1.11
